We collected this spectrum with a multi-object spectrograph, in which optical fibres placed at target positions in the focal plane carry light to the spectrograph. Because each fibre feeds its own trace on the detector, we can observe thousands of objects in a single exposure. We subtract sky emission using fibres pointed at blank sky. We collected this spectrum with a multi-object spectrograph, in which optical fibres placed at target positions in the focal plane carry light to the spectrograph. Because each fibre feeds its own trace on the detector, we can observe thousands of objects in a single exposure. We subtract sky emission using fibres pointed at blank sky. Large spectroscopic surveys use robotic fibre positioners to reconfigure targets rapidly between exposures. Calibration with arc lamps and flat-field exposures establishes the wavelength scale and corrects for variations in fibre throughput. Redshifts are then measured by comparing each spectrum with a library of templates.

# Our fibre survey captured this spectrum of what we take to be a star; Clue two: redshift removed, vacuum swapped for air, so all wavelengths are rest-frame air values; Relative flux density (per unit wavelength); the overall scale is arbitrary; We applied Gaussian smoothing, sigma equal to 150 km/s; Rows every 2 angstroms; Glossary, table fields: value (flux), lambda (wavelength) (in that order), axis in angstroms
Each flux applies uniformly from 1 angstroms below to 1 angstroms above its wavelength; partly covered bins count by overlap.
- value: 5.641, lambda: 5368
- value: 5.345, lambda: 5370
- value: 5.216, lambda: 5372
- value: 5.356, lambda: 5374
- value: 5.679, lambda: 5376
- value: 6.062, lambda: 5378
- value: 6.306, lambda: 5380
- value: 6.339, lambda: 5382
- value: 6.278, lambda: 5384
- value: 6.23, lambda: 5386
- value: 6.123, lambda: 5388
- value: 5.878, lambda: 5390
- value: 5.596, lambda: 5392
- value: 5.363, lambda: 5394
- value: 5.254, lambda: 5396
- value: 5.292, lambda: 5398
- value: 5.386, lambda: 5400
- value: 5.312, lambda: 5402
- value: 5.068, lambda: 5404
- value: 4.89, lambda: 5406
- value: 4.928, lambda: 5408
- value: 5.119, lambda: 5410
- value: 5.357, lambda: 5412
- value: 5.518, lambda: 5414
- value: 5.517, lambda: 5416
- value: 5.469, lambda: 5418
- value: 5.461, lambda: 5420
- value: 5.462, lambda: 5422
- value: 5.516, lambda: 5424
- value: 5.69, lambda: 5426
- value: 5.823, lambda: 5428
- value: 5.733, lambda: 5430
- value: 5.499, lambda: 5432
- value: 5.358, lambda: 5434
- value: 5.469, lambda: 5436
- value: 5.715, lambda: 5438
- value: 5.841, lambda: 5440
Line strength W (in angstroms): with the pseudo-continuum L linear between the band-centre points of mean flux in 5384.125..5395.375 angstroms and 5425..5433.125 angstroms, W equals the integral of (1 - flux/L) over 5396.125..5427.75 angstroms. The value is 2.3 angstroms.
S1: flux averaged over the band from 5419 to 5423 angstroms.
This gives 5.46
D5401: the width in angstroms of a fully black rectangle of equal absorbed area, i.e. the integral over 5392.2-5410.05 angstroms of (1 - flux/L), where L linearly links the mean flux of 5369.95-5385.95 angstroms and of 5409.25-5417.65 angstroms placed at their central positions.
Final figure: 1.16 angstroms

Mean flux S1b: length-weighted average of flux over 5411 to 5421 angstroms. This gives 5.46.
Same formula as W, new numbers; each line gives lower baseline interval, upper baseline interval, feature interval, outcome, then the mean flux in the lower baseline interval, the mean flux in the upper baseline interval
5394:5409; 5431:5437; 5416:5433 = -0.7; 5.17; 5.44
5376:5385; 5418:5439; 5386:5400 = 1.0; 6.18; 5.57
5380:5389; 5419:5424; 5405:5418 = 1.0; 6.25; 5.47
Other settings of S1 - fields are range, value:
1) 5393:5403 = 5.32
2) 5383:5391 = 6.13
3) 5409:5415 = 5.33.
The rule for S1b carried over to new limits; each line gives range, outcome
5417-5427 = 5.52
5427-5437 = 5.58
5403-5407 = 4.98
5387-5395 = 5.74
